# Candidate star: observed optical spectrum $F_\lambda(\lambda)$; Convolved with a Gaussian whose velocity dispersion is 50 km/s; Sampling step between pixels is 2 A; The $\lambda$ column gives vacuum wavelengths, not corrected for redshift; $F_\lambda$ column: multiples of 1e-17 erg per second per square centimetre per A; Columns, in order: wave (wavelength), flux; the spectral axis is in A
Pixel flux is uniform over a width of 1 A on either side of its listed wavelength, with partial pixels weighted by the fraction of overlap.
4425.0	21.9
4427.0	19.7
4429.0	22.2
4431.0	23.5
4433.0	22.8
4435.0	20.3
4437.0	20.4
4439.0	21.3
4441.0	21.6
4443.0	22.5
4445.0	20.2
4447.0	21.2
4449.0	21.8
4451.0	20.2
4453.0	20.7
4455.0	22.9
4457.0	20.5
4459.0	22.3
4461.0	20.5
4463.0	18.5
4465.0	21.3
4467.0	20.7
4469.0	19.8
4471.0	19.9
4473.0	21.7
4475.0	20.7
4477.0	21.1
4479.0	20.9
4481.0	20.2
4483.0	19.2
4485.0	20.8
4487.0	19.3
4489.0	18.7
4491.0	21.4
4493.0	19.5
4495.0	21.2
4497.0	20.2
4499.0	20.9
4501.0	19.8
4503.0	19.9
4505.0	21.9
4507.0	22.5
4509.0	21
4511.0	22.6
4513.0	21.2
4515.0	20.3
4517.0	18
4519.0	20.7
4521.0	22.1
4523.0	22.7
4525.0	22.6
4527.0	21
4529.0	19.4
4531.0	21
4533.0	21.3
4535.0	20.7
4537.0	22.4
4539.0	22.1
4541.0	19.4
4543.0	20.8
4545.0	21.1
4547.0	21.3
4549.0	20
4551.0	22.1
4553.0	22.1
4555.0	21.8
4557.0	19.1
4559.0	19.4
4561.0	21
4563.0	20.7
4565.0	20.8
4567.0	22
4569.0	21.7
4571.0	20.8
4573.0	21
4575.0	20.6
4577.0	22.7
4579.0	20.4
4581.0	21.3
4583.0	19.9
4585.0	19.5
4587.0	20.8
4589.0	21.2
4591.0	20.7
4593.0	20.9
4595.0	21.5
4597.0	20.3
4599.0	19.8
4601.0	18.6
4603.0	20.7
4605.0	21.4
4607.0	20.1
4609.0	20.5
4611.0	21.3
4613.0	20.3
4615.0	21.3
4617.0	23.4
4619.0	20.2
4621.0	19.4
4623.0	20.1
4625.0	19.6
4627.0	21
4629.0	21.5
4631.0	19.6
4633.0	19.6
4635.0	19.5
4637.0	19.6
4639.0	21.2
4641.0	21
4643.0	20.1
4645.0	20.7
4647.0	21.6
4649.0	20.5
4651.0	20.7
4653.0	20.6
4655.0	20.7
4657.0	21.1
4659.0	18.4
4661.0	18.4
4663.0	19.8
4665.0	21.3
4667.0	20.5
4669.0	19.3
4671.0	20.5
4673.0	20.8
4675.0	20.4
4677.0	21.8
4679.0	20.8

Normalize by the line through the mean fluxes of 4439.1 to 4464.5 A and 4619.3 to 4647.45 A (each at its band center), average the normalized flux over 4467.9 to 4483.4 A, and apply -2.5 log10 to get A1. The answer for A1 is 0.026 mag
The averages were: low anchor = 21.1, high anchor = 20.3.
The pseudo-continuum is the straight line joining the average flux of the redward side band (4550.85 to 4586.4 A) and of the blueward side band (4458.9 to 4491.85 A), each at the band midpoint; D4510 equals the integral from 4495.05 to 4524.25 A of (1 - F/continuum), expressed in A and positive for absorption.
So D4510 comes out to -0.6 A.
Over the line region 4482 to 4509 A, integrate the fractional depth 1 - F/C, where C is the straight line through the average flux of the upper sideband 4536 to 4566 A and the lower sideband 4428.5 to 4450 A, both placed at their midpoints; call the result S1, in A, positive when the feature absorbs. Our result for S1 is 1.1 A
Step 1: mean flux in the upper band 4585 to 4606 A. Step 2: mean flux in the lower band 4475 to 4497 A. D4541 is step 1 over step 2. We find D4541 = 1.01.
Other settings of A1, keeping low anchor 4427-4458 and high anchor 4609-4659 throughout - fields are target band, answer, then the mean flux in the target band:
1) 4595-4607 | 0.023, 20.3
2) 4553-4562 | 0.020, 20.5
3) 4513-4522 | 0.037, 20.4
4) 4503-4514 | -0.027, 21.7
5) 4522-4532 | -0.015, 21.3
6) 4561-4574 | -0.015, 21.2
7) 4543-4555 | -0.019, 21.3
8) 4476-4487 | 0.047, 20.3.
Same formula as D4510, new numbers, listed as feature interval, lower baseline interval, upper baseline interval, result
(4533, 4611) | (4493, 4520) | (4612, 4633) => -0.7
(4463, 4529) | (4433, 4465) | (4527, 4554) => 1.1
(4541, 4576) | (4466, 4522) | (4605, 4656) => -0.6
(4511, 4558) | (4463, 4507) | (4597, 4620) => -1.2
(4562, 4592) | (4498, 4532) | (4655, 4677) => -0.4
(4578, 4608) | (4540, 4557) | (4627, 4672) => 0.3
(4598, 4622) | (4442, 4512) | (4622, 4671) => -0.2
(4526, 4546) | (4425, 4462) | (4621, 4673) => 0.0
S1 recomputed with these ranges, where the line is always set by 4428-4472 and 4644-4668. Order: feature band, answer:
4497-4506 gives 0.2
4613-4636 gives 0.0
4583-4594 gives 0.0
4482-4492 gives 0.5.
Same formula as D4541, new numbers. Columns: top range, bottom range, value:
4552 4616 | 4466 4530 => 1.00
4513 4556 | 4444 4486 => 1.02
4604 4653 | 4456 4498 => 1.01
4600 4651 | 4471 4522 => 1.00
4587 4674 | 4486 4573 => 0.98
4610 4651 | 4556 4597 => 0.99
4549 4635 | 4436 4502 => 1.00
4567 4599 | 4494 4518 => 1.00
